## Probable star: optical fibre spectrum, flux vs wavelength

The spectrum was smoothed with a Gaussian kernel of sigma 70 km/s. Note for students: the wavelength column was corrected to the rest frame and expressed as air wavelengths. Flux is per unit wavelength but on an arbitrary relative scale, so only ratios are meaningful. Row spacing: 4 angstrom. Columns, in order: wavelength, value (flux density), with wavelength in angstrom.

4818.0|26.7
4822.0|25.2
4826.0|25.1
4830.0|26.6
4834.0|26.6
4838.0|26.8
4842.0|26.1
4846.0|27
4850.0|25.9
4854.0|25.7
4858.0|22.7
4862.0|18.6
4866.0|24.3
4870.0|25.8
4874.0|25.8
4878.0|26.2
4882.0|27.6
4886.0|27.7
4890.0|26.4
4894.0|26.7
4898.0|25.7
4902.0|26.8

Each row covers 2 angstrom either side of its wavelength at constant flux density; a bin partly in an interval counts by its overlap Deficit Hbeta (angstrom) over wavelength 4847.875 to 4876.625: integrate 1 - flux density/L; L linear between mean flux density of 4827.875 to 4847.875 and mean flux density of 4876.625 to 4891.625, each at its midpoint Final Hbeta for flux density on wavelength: 2.8 angstrom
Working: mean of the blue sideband 26.6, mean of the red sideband 27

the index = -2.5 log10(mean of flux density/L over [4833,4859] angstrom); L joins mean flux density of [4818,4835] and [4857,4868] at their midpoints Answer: -0.10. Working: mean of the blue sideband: 25.9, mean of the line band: 25.9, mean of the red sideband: 21.8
